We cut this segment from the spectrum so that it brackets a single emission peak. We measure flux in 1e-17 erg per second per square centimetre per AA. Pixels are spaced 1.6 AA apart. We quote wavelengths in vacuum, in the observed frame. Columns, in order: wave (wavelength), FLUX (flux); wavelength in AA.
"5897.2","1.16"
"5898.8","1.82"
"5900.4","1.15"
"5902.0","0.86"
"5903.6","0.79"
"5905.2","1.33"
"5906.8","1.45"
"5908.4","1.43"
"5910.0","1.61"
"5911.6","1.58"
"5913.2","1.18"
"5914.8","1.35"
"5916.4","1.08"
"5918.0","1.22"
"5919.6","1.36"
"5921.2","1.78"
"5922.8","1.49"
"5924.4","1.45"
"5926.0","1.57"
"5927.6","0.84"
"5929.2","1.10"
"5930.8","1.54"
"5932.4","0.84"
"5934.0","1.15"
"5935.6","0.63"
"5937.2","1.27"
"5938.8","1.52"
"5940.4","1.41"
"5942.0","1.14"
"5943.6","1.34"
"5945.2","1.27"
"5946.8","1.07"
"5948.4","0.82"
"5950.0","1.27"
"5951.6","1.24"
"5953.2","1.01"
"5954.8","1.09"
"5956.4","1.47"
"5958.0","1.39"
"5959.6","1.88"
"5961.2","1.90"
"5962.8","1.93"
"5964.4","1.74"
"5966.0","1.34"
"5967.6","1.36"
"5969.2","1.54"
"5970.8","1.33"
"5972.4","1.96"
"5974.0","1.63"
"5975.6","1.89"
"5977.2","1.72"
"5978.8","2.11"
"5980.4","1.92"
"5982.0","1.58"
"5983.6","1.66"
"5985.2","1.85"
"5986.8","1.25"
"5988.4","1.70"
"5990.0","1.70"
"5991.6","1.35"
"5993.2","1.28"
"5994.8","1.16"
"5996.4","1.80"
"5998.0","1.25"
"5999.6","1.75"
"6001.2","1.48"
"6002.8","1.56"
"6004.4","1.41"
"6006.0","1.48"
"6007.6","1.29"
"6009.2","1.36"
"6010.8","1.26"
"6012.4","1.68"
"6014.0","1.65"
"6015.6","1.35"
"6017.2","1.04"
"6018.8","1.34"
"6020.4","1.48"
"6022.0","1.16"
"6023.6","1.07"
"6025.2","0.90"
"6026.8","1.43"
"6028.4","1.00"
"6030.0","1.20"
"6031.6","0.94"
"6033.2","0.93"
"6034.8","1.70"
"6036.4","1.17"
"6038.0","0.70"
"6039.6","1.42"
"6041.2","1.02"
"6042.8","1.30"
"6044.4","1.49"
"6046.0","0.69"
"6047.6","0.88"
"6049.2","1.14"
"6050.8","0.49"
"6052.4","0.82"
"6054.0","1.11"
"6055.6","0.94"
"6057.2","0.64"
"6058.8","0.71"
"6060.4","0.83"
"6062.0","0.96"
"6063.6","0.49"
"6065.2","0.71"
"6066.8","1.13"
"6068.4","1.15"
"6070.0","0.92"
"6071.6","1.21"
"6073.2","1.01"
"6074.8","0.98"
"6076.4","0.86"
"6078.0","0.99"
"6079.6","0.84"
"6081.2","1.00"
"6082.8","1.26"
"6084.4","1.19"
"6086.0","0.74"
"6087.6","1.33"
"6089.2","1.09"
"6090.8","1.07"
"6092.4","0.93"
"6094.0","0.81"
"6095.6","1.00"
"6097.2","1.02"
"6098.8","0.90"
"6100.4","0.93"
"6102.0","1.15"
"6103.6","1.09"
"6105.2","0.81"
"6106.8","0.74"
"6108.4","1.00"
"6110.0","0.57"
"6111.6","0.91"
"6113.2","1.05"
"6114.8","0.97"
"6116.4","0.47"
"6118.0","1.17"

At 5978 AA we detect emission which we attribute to Mg II 2798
